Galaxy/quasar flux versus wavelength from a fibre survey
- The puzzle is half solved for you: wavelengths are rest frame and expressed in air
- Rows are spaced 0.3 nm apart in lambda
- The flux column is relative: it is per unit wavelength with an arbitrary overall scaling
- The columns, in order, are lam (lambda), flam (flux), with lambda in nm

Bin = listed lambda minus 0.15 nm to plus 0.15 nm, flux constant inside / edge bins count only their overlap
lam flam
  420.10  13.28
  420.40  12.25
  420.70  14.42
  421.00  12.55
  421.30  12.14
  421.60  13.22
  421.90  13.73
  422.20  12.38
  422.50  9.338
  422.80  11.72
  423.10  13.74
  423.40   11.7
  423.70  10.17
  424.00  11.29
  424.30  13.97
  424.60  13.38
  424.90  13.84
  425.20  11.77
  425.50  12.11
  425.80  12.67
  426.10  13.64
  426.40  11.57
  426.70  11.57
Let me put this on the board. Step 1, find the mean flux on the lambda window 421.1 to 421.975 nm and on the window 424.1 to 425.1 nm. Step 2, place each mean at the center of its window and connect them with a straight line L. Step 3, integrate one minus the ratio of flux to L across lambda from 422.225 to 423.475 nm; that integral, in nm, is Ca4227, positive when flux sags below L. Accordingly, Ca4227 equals 0.142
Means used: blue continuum 12.9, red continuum 13.5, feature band 11.7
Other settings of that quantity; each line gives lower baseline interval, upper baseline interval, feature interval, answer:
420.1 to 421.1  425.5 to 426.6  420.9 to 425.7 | 0.188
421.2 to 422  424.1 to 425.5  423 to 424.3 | 0.114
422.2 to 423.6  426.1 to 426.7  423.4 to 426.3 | -0.141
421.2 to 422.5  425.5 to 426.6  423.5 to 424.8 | 0.026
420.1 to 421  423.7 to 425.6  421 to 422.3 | 0.017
